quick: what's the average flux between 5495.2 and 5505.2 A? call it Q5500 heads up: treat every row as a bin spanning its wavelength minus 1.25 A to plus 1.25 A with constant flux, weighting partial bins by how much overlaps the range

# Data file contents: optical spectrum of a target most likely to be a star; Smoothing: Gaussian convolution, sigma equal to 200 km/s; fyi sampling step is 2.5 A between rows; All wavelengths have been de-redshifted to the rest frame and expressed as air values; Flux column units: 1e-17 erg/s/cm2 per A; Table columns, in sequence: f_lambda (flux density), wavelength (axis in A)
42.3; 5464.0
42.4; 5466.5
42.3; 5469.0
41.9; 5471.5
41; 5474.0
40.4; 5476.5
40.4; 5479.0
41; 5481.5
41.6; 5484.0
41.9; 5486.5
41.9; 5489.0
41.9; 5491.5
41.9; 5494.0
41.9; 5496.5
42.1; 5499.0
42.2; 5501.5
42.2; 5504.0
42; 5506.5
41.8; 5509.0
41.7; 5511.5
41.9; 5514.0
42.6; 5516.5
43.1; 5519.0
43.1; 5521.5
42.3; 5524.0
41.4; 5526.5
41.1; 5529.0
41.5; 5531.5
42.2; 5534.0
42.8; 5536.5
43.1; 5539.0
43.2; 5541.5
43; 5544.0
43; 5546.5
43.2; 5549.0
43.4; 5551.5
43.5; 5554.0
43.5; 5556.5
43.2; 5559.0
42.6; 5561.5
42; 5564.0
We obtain 42.1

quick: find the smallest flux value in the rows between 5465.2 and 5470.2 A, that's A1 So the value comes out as 42.3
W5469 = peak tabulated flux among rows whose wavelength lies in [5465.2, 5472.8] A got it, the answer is 42.4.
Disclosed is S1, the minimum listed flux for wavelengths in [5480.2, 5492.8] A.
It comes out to 41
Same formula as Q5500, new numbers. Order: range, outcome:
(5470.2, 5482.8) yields 40.9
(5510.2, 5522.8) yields 42.5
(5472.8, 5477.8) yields 40.7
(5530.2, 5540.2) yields 42.4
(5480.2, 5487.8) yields 41.5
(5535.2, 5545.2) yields 43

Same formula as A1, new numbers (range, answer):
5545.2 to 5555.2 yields 43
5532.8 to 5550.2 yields 42.2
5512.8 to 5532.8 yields 41.1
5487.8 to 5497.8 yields 41.9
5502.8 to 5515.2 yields 41.7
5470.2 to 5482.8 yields 40.4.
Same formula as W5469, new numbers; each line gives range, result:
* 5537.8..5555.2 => 43.5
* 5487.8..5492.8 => 41.9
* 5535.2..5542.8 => 43.2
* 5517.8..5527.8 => 43.1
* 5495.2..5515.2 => 42.2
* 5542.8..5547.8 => 43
